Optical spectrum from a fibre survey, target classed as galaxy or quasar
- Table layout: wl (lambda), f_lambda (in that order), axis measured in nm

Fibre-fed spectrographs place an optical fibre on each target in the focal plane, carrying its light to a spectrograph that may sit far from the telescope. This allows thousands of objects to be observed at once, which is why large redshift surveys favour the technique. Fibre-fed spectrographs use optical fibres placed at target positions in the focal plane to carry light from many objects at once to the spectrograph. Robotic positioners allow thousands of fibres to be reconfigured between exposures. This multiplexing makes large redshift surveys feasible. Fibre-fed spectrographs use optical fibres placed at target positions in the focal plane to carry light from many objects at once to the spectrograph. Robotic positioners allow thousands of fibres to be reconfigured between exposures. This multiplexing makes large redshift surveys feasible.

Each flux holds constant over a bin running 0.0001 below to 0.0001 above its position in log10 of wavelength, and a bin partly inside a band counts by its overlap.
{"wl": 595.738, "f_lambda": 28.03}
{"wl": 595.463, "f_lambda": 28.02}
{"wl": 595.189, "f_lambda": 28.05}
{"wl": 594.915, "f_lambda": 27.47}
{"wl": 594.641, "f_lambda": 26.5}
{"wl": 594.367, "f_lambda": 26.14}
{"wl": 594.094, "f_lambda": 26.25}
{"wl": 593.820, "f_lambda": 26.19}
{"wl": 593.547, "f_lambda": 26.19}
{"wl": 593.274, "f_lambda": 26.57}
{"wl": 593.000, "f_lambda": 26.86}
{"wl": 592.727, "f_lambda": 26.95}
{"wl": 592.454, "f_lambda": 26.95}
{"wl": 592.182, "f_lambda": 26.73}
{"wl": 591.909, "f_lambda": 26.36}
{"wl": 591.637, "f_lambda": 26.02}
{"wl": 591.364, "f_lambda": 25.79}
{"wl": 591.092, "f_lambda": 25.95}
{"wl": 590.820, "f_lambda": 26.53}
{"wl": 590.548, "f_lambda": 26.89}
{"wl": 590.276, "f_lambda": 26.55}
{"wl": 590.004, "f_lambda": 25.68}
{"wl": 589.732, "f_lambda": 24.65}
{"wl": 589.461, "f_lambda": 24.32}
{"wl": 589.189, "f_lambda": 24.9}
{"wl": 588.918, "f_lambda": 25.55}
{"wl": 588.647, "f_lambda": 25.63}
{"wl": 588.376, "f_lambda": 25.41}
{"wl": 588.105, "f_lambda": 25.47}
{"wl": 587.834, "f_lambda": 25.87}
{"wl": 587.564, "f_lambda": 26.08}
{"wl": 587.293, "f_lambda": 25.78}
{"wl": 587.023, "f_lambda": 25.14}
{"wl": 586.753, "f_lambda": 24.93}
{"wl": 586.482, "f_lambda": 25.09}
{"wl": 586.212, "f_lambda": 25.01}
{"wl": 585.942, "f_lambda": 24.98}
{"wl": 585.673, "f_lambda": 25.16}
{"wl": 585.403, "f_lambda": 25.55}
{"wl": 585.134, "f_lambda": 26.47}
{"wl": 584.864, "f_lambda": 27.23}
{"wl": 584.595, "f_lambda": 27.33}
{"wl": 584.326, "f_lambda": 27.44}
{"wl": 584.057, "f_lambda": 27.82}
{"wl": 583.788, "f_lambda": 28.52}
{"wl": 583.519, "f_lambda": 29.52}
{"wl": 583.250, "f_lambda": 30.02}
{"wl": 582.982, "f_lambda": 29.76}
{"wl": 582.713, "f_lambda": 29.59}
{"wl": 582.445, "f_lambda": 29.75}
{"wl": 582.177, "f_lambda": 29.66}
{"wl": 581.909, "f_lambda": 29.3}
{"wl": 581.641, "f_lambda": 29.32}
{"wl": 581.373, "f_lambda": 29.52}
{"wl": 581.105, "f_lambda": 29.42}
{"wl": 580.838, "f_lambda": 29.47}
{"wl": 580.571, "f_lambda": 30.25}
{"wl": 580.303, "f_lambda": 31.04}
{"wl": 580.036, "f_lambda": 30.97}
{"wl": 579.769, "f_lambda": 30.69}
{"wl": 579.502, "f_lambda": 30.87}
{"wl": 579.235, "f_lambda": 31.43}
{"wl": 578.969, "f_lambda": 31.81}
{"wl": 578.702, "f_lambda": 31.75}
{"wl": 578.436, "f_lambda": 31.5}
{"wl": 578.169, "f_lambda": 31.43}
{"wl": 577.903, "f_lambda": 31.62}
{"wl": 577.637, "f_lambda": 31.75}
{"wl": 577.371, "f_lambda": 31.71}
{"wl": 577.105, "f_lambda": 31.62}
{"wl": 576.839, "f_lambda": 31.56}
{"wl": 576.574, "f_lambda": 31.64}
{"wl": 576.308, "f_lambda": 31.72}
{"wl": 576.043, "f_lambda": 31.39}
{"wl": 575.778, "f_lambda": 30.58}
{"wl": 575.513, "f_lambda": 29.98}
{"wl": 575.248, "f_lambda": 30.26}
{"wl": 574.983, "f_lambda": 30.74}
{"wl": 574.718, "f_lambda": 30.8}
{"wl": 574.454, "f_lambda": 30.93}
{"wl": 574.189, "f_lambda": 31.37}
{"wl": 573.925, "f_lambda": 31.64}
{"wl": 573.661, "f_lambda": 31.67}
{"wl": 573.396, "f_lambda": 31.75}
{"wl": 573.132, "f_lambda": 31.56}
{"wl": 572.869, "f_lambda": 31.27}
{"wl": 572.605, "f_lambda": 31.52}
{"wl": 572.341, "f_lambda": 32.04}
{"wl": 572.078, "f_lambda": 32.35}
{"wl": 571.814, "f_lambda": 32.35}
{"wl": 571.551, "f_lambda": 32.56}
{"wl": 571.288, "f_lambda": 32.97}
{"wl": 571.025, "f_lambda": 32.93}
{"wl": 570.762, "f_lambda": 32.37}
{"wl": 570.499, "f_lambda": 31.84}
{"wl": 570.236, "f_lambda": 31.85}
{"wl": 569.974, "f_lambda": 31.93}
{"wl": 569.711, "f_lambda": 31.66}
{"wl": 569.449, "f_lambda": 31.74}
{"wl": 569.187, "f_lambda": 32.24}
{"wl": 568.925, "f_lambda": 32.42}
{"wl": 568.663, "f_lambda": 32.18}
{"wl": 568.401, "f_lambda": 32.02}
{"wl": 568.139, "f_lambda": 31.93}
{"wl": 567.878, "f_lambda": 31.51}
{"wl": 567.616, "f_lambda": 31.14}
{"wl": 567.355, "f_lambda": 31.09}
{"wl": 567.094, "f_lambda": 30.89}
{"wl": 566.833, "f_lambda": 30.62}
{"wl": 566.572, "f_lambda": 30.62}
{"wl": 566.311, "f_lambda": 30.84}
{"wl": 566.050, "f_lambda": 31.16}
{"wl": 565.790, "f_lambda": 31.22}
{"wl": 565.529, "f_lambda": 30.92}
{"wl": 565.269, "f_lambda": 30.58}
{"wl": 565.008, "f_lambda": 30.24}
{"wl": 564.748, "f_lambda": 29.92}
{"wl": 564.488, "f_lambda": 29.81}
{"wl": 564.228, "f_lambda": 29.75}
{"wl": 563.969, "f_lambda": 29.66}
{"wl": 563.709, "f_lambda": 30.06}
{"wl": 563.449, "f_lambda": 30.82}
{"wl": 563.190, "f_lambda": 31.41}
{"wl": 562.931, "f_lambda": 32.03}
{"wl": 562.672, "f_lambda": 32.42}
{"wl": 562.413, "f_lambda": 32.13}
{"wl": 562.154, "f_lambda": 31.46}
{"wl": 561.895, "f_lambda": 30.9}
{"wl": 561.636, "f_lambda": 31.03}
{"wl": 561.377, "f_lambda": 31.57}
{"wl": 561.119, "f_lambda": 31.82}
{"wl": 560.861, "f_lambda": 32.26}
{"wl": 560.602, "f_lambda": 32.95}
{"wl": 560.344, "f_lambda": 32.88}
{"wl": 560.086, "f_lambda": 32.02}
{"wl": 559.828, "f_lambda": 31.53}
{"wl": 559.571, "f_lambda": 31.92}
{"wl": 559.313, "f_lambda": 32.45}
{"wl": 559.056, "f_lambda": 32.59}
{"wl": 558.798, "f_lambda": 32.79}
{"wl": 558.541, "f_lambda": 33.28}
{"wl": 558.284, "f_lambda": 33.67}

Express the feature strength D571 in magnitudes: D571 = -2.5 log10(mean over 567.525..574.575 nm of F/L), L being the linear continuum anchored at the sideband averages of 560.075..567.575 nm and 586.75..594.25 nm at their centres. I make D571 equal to -0.08 mag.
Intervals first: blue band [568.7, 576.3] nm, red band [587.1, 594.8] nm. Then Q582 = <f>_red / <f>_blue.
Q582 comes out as 0.82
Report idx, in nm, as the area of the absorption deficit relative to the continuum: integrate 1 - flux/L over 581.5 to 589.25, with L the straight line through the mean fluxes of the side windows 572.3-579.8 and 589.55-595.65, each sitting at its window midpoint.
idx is 0.45 nm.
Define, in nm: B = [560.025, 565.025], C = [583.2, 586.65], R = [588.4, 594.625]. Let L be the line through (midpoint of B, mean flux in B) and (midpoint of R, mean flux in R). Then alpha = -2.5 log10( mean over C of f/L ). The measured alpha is 0.02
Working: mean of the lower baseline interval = 31.3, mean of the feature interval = 26.8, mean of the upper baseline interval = 26.1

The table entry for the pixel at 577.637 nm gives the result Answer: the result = 31.75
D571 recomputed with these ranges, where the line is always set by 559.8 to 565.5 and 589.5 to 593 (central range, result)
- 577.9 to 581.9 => -0.09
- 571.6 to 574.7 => -0.08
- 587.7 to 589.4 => 0.05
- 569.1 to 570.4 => -0.07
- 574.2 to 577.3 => -0.08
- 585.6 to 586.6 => 0.09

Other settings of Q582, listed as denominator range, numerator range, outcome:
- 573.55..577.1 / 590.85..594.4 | 0.85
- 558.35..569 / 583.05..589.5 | 0.84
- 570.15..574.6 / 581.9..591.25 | 0.83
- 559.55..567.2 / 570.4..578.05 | 1.01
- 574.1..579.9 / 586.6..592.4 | 0.82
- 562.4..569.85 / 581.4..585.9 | 0.91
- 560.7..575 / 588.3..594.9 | 0.83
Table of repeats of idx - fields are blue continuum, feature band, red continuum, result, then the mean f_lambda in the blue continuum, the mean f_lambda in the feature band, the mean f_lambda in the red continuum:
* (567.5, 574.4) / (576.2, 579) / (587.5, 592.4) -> -0.173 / 31.9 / 31.6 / 25.8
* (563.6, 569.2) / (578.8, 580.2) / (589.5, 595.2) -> -0.124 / 30.9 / 31.2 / 26.4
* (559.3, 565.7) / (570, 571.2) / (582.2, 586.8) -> -0.096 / 31.3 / 32.2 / 27.4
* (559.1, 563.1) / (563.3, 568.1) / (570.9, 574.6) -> 0.198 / 32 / 30.6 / 31.9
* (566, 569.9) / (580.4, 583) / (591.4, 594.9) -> -0.078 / 31.5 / 29.6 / 26.5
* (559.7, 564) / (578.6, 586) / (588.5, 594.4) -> -0.349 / 31.6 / 29.1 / 26.1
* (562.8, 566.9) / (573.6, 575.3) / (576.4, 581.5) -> -0.009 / 30.6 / 31.1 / 31.1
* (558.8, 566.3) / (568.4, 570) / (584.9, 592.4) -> -0.114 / 31.4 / 32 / 25.7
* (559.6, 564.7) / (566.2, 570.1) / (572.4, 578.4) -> -0.022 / 31.4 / 31.5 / 31.3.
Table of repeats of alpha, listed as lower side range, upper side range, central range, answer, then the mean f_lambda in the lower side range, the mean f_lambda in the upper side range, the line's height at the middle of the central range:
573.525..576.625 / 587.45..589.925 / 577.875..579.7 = -0.07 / 31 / 25.3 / 29.5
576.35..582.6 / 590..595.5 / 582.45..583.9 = 0.00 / 30.8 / 26.6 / 29.6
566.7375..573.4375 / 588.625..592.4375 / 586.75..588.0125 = 0.05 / 31.9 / 25.9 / 26.8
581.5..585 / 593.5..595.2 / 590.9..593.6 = 0.02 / 28.9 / 26.6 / 27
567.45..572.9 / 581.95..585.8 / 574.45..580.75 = -0.04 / 32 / 28.2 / 29.9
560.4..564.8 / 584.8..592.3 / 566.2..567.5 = -0.02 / 31.2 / 25.7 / 30.3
